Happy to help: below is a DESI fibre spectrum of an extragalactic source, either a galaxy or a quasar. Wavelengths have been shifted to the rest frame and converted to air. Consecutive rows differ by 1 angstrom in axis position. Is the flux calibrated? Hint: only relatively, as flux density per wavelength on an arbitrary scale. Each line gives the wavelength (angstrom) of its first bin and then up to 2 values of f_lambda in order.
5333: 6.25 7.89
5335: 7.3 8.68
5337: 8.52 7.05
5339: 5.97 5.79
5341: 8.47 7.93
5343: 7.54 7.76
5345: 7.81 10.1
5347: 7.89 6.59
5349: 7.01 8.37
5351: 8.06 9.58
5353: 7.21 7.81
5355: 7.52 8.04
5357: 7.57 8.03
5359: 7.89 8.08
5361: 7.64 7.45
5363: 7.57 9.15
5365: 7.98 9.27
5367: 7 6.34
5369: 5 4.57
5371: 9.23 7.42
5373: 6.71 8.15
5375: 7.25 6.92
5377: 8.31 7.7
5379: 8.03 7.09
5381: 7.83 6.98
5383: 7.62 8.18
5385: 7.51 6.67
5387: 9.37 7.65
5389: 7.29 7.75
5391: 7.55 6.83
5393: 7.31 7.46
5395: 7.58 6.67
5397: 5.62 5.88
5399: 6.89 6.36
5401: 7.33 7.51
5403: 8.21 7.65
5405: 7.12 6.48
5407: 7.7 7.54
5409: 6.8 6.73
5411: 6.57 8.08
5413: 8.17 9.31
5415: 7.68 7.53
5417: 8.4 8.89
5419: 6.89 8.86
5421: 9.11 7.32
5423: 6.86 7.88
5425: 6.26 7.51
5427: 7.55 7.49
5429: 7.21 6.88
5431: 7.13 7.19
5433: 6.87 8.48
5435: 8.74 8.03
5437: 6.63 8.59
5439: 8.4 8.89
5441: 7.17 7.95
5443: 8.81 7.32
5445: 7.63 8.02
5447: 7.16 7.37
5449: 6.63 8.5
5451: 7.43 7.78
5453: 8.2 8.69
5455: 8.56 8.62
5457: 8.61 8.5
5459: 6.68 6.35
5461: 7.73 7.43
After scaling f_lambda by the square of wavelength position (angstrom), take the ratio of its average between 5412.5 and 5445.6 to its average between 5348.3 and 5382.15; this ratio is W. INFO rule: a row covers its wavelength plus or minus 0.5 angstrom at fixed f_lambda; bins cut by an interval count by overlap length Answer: 1.1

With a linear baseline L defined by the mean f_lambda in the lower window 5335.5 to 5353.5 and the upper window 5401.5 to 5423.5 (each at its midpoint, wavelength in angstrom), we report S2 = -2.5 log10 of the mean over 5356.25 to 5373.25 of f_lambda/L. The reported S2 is 0.04 mag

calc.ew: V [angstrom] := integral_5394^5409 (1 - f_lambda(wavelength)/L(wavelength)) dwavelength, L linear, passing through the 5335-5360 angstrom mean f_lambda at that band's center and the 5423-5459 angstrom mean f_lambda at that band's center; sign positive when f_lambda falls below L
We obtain 1.41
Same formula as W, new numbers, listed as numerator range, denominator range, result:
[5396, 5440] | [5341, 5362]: 0.97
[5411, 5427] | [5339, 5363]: 1.04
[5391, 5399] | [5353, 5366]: 0.87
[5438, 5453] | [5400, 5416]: 1.06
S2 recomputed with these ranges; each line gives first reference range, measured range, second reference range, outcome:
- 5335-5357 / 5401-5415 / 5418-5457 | 0.036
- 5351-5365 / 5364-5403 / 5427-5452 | 0.080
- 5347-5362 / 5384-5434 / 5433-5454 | 0.060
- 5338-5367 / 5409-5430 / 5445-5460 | 0.024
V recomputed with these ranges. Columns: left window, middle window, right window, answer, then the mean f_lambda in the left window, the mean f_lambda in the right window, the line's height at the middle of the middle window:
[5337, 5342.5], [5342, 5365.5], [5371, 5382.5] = -2.0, 7.18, 7.57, 7.32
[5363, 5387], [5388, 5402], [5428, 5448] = 1.0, 7.47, 7.73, 7.55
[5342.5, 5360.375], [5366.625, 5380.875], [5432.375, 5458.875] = 1.4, 7.94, 7.96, 7.94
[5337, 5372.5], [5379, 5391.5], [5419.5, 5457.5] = 0.1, 7.63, 7.8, 7.69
